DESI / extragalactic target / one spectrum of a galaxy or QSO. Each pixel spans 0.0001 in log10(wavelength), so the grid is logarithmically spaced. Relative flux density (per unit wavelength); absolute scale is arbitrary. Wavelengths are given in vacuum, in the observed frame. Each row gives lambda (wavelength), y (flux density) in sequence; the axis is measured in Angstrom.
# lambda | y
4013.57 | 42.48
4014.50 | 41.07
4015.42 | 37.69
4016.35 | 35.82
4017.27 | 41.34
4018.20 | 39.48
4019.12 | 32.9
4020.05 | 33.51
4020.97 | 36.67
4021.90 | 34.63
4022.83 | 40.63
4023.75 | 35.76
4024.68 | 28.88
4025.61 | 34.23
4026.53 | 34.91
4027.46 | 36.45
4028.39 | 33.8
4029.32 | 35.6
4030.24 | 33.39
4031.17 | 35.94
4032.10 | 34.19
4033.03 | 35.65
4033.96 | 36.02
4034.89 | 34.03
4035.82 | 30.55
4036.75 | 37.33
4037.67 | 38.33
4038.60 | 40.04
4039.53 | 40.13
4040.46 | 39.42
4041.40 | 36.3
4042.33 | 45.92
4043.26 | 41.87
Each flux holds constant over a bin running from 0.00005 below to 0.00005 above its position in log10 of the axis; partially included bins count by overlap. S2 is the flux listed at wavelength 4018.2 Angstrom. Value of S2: 39.48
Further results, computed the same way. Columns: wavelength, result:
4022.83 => 40.63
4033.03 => 35.65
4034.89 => 34.03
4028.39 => 33.8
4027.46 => 36.45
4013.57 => 42.48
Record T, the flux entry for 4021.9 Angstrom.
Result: 34.63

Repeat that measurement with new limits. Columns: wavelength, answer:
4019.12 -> 32.9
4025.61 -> 34.23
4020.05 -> 33.51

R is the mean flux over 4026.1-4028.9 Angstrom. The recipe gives 35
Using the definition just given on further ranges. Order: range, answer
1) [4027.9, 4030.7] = 34.3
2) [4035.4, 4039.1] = 36.8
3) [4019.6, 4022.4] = 35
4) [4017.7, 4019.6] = 36.2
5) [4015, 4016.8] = 36.6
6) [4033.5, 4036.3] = 33.5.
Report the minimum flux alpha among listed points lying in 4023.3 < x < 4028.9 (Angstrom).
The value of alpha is 28.88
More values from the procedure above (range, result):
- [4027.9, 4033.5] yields 33.39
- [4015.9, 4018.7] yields 35.82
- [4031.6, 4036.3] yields 30.55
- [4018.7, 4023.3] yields 32.9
